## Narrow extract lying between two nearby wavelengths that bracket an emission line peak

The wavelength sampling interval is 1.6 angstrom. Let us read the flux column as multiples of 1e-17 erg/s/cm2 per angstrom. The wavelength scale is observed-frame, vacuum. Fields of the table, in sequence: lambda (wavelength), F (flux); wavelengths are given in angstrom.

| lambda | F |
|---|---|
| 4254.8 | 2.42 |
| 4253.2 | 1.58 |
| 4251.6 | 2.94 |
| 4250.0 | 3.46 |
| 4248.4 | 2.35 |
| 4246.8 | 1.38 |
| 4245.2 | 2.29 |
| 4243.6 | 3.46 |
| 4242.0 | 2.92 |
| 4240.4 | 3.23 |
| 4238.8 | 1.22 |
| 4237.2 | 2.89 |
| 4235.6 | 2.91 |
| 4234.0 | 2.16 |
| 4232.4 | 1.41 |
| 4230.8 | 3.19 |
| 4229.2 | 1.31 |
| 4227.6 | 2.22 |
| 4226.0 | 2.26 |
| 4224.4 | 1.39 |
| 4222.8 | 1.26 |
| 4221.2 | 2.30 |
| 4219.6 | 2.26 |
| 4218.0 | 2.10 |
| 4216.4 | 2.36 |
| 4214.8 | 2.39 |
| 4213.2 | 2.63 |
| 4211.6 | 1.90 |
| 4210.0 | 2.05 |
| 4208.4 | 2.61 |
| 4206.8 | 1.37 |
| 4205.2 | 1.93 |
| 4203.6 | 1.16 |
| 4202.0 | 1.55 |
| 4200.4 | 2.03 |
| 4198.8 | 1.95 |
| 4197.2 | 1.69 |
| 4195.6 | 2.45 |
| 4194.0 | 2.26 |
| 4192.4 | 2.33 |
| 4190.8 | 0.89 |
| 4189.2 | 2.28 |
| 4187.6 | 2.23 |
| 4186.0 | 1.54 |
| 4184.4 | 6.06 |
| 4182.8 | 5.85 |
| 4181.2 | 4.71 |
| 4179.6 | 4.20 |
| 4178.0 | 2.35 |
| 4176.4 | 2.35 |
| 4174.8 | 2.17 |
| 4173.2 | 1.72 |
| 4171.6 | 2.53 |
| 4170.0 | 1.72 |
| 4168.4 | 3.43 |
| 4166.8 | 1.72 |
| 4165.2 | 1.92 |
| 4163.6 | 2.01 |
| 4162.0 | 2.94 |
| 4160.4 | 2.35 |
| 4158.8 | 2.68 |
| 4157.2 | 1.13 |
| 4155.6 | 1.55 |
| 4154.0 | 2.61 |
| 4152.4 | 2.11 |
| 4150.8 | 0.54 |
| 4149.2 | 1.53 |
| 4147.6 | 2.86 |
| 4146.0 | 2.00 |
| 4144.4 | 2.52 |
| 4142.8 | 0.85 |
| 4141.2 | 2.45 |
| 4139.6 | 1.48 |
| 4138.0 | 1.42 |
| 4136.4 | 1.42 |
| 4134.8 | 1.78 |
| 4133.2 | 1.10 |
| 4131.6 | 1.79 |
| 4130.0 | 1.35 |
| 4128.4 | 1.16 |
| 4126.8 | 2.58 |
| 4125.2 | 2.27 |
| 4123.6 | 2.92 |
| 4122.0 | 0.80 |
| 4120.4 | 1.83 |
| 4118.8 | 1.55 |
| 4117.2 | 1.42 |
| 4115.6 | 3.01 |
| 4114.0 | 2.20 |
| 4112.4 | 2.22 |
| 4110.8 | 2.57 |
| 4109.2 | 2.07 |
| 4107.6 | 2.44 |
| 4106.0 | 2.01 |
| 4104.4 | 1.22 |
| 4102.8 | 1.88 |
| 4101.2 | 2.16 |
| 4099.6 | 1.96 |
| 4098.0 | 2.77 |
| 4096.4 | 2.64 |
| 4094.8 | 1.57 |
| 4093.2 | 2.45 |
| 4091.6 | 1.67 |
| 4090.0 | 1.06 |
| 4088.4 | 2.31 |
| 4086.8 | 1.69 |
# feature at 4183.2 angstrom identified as [O II] 3727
